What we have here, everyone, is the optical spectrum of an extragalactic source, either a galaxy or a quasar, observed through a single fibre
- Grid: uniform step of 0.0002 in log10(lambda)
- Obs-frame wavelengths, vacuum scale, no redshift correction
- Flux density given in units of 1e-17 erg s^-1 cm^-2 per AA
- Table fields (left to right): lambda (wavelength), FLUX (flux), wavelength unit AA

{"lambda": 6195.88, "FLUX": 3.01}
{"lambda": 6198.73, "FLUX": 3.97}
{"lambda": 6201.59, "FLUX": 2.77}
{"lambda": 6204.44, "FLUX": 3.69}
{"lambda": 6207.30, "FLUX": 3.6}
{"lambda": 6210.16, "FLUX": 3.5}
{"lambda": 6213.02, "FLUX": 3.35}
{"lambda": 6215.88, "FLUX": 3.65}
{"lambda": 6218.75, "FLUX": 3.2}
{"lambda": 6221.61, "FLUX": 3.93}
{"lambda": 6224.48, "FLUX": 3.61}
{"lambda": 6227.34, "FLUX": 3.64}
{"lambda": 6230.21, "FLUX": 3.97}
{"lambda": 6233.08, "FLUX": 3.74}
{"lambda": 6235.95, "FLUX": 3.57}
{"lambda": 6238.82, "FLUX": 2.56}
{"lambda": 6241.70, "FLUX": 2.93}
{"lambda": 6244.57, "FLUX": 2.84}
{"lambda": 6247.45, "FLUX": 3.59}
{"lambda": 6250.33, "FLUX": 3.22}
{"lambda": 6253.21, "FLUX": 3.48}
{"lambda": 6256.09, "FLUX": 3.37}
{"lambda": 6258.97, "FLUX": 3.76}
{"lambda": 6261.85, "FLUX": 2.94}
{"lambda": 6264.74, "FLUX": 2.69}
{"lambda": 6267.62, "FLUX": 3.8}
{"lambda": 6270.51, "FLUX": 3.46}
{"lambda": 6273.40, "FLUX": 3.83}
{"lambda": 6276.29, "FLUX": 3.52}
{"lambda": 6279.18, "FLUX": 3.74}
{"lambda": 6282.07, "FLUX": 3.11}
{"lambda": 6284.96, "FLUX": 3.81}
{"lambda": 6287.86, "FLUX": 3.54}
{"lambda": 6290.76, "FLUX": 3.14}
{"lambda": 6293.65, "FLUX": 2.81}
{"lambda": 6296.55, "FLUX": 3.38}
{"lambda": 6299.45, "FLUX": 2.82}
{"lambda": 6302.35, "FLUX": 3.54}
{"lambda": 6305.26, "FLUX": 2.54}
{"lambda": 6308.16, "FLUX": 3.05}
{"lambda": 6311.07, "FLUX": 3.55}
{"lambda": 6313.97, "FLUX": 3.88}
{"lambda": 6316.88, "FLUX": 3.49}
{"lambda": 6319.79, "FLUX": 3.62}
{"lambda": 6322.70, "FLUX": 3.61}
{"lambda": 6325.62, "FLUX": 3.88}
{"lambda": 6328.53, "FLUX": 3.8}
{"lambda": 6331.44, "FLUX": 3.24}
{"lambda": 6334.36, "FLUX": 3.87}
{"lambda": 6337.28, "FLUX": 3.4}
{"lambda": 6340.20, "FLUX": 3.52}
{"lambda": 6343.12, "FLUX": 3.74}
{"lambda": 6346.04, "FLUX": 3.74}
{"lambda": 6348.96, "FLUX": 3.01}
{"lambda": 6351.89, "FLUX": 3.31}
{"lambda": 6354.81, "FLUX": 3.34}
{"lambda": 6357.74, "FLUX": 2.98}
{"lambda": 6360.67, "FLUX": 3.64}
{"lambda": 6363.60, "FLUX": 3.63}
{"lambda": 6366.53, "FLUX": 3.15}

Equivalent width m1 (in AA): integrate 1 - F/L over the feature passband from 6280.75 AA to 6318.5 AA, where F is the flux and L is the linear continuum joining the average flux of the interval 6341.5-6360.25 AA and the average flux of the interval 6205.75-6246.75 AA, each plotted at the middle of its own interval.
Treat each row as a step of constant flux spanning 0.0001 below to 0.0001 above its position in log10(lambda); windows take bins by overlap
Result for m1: 1.27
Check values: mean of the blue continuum 3.44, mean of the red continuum 3.37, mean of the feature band 3.28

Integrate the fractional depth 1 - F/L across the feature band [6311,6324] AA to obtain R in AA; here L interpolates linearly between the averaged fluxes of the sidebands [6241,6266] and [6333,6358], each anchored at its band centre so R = -0.99 AA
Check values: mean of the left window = 3.21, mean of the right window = 3.45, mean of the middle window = 3.64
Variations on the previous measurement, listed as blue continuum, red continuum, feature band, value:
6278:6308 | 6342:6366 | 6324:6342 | -1.5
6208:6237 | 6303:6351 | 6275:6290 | 0.1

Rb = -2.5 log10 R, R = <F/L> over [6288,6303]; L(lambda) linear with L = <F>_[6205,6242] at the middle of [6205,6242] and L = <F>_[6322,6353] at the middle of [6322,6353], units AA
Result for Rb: 0.12 mag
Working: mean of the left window 3.5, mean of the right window 3.56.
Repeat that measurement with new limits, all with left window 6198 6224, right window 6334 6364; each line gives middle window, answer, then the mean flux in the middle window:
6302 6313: 0.10 mag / 3.16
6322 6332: -0.06 mag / 3.67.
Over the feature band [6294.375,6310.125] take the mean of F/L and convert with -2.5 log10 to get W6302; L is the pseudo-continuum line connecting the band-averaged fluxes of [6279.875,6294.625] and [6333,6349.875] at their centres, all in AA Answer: 0.11 mag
